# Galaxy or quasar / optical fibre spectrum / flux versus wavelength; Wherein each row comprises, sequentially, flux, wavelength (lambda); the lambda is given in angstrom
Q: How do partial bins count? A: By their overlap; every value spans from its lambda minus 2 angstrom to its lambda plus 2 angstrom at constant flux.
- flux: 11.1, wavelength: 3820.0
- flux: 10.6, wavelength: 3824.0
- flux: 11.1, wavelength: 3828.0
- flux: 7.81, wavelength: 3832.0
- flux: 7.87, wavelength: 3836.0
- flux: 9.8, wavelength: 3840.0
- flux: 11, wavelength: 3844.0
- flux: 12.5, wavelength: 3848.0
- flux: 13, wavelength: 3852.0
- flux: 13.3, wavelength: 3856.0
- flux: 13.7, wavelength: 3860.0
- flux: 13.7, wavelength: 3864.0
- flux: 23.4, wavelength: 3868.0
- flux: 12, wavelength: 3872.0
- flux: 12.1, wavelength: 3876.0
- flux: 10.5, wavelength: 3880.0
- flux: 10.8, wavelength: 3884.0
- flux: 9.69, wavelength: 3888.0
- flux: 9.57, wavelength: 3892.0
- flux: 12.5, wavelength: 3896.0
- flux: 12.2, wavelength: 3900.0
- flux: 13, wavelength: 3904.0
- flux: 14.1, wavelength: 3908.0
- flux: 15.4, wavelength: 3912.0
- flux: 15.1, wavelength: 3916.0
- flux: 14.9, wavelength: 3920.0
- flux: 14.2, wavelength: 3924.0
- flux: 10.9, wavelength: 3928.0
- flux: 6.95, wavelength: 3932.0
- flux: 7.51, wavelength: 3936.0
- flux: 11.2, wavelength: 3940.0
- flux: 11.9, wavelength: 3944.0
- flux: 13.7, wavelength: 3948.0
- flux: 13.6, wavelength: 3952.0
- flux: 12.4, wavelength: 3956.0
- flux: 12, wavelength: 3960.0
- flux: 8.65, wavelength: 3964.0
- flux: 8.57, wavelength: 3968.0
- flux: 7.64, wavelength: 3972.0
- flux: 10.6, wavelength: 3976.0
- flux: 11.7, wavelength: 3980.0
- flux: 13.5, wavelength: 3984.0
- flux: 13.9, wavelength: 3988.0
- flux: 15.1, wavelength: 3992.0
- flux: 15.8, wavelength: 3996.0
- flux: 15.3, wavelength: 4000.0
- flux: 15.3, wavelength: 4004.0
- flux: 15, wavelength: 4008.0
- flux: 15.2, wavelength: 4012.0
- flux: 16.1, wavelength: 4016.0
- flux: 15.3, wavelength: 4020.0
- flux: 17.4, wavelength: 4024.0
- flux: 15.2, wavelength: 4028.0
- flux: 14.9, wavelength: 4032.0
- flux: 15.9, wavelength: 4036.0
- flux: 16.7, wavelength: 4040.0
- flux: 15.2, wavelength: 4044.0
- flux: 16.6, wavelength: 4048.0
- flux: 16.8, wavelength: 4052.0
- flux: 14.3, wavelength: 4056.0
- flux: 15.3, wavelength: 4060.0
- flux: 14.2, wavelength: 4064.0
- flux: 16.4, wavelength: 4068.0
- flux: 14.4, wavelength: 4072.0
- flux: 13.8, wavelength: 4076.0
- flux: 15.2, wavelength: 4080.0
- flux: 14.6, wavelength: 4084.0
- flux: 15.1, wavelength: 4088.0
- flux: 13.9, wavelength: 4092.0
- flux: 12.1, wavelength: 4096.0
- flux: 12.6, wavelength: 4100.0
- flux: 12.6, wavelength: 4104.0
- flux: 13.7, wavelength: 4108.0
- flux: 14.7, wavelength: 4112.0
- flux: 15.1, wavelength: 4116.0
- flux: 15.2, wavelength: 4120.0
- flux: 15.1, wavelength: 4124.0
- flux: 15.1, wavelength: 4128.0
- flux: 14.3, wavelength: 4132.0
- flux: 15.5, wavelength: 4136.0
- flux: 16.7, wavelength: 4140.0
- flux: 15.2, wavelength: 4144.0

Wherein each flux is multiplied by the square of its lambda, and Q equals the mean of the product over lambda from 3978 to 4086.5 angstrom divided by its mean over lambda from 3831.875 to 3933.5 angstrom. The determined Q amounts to 1.3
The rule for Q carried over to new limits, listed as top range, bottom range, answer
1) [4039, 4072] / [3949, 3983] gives 1.51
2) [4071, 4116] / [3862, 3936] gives 1.21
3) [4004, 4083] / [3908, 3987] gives 1.39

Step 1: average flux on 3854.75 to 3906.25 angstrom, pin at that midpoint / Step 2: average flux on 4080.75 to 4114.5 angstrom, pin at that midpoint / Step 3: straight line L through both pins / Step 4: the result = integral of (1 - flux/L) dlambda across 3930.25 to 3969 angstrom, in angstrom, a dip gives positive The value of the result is 7.0 angstrom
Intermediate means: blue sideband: 12.8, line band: 10.7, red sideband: 13.7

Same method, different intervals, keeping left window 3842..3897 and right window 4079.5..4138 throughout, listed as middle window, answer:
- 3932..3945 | 3.5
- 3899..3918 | -1.6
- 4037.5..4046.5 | -1.4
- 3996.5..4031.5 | -4.9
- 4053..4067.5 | -1.0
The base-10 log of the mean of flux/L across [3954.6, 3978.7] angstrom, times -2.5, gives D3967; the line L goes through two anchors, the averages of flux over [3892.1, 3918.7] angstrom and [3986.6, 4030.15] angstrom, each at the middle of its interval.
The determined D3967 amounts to 0.416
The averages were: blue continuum 13.5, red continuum 15.4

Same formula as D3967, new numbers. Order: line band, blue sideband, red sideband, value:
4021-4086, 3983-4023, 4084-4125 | -0.06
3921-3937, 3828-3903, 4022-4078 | 0.26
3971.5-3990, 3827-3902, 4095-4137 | 0.11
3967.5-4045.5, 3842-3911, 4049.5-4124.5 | -0.04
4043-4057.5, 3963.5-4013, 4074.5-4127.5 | -0.17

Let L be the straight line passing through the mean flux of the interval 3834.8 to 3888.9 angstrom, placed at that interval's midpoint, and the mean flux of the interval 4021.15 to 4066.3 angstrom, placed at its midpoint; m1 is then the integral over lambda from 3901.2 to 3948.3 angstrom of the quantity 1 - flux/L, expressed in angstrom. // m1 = 4.2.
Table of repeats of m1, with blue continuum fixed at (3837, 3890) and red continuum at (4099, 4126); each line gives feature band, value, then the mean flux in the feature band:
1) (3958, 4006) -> 3.8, 12.3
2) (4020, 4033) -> -2.1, 15.8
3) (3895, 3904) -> 0.3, 12.5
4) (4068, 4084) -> -0.9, 14.7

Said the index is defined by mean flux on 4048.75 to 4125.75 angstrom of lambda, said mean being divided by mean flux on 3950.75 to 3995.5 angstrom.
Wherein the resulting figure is 1.24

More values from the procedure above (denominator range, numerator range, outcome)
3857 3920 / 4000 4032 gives 1.18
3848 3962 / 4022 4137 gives 1.18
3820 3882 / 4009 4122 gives 1.23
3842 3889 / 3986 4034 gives 1.18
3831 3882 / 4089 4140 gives 1.15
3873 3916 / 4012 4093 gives 1.27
